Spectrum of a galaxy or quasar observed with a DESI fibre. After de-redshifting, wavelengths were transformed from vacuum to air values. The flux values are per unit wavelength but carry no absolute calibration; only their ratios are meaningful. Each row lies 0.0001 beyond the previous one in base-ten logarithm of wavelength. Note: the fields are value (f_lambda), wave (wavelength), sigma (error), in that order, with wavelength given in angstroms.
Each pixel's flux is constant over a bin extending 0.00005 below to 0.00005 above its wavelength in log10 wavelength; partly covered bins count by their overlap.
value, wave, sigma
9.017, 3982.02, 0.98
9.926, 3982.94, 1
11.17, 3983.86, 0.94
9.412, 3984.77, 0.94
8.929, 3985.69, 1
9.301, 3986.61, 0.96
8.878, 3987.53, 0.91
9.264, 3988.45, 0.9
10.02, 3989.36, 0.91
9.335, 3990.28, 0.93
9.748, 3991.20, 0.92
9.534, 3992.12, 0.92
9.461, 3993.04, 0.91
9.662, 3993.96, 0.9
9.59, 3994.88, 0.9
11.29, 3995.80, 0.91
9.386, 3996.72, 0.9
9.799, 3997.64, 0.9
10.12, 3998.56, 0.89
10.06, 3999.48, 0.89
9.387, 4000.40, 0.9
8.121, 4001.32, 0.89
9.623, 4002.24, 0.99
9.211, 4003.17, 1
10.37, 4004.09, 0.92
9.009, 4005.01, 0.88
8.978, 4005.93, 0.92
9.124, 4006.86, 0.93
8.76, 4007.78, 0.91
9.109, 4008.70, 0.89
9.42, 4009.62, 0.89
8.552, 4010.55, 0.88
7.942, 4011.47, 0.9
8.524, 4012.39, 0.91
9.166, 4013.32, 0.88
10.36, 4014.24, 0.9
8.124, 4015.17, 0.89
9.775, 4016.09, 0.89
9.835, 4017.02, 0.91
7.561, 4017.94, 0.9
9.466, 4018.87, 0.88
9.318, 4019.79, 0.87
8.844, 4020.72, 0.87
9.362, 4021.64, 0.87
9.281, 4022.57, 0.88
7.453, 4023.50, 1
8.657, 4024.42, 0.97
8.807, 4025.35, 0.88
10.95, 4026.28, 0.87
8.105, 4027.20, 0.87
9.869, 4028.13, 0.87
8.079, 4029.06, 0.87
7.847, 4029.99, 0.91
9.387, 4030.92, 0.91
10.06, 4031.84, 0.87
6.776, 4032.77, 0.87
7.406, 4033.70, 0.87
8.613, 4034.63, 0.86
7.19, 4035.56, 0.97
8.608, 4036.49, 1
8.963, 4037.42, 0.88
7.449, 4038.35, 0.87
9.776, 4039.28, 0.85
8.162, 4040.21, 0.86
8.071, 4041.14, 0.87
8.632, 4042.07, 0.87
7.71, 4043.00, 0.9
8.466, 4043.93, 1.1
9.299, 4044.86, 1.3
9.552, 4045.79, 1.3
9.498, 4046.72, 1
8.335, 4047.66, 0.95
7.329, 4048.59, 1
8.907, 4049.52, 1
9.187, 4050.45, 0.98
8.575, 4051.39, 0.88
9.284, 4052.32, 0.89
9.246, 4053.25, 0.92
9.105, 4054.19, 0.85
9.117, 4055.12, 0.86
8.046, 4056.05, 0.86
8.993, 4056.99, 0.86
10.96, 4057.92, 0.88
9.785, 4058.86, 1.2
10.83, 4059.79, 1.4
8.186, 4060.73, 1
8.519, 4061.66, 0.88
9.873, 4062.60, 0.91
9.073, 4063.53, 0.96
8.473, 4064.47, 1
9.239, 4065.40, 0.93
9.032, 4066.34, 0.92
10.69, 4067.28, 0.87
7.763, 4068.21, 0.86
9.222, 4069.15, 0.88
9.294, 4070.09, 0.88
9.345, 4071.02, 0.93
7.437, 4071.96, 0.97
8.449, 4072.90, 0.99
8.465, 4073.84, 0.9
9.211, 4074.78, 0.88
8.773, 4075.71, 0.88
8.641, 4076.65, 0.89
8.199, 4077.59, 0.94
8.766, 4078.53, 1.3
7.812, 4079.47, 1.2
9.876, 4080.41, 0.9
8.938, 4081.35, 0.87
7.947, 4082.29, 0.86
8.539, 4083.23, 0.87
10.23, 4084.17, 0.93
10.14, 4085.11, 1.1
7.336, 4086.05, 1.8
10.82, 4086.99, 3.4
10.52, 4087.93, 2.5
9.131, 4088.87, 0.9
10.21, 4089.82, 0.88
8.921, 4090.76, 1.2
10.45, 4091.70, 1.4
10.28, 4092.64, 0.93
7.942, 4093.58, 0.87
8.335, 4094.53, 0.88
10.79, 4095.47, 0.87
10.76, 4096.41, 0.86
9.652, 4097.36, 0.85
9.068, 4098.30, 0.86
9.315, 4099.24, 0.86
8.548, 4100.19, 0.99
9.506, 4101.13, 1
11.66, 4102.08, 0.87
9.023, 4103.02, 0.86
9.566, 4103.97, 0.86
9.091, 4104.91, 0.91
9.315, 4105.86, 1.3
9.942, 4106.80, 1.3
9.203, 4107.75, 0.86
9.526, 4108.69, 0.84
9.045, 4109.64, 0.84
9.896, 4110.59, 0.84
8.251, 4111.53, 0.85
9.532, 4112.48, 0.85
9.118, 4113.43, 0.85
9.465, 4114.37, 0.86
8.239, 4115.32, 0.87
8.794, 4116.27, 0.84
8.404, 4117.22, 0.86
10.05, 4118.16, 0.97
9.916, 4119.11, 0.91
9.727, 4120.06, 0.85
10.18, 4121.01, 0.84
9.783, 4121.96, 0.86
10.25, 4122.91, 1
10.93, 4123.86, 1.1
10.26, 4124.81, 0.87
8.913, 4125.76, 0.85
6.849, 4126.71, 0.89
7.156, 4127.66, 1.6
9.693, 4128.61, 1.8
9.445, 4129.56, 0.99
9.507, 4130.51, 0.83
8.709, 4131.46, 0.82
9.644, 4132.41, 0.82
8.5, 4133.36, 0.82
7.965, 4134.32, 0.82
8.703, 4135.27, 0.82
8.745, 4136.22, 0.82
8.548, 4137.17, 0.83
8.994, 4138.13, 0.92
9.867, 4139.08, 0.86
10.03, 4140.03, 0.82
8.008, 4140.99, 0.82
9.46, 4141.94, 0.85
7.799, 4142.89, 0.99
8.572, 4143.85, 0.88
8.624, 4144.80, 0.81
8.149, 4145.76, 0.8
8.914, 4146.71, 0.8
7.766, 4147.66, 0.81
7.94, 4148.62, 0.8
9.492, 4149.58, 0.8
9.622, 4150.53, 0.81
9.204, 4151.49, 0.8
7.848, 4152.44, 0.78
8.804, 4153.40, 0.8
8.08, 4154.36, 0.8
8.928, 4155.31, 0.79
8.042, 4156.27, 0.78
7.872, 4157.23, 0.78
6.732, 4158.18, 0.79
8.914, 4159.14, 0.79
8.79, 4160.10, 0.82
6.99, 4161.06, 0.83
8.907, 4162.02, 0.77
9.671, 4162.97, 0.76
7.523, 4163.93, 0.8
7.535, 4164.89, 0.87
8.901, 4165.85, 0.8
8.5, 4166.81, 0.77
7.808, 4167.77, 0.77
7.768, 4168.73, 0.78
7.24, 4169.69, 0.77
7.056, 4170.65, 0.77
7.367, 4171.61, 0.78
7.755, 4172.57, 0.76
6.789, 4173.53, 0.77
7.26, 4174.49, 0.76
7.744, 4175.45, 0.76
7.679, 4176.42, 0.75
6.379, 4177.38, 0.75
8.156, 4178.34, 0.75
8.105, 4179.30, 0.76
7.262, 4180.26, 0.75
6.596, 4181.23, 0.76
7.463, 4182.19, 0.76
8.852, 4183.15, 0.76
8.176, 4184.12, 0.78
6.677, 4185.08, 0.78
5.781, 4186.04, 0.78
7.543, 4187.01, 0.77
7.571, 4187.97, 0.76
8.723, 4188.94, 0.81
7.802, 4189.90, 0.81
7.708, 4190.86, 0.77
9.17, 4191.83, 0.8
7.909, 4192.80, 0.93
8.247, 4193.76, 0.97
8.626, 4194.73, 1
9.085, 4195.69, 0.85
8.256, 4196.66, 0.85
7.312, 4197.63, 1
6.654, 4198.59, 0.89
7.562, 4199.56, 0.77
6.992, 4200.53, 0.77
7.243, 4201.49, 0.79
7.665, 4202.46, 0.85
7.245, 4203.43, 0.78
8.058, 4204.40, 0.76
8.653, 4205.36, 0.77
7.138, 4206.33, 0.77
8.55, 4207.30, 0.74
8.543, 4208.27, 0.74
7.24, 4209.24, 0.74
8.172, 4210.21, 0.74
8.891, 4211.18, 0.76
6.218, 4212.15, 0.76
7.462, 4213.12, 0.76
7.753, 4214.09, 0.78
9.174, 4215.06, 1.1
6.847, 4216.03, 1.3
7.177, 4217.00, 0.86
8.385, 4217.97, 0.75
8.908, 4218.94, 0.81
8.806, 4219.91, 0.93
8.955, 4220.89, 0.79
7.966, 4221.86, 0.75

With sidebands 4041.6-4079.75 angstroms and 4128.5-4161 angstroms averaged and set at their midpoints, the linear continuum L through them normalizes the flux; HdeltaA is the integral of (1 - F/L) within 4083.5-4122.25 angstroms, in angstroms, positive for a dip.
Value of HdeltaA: -3.1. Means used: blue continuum 8.92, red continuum 8.67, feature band 9.5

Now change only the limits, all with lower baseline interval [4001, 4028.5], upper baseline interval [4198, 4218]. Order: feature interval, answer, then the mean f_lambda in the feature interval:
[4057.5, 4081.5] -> -1.0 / 9.03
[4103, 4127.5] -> -2.9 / 9.33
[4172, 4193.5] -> 0.7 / 7.6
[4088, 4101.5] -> -1.6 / 9.52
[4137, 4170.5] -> -1.5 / 8.44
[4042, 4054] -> 0.1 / 8.78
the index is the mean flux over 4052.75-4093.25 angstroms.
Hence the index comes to 9.16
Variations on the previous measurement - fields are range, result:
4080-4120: 9.41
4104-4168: 8.87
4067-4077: 8.82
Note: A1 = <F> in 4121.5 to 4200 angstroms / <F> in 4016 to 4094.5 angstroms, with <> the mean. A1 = 0.93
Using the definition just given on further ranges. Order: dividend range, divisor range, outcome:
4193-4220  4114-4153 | 0.88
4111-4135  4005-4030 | 1.02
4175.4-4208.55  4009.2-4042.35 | 0.89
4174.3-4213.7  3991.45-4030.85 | 0.84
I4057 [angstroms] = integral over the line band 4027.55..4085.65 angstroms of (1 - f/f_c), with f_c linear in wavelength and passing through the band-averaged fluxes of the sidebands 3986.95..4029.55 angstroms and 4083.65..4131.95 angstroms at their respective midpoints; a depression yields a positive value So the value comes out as 3.20 angstroms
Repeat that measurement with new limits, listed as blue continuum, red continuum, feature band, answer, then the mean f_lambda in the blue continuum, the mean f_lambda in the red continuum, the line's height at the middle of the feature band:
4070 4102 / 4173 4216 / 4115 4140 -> -1.5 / 9.2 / 7.72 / 8.63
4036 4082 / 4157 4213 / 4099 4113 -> -1.6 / 8.88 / 7.77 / 8.47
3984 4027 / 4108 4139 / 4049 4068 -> 0.0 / 9.29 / 9.16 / 9.23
